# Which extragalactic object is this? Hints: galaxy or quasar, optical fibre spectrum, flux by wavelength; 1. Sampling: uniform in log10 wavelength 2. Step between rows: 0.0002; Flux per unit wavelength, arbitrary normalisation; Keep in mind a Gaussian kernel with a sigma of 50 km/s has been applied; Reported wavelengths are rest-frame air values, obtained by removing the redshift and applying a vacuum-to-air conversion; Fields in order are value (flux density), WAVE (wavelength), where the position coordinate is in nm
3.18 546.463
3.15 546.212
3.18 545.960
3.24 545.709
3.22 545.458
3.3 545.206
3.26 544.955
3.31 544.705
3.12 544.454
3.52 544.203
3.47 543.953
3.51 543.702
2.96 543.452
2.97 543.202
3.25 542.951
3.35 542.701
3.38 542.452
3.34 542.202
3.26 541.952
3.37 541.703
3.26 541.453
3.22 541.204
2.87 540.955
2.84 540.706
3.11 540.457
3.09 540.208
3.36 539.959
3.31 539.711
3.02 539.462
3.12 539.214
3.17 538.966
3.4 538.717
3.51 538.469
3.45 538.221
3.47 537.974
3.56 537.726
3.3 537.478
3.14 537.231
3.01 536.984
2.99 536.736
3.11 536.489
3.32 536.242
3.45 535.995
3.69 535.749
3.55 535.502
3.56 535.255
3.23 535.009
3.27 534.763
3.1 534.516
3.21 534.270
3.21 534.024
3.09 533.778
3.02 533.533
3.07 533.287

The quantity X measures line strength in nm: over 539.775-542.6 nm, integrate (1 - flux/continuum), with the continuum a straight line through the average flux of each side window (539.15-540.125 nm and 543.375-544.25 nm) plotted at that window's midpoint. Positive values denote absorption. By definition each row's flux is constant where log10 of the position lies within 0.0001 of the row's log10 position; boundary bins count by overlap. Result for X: 0.06 nm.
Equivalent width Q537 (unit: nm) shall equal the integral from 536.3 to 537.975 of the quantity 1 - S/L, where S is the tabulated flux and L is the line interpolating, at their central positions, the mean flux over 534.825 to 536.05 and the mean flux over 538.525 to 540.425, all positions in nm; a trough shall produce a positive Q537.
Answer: 0.08 nm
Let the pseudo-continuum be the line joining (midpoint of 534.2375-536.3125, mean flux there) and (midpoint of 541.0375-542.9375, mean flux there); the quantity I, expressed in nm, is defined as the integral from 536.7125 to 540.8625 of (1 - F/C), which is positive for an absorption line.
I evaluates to 0.14 nm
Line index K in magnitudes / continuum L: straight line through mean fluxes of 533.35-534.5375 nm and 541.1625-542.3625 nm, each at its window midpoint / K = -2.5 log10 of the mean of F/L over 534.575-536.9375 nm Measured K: -0.06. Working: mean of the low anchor 3.13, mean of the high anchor 3.3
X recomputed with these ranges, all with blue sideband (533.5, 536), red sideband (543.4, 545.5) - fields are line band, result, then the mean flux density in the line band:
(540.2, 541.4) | 0.10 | 3.03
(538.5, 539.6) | 0.03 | 3.21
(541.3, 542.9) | 0.00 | 3.32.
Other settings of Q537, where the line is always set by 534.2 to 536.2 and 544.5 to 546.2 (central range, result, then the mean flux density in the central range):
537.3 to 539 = -0.036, 3.41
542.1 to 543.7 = 0.022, 3.23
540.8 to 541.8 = 0.040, 3.16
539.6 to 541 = 0.086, 3.11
